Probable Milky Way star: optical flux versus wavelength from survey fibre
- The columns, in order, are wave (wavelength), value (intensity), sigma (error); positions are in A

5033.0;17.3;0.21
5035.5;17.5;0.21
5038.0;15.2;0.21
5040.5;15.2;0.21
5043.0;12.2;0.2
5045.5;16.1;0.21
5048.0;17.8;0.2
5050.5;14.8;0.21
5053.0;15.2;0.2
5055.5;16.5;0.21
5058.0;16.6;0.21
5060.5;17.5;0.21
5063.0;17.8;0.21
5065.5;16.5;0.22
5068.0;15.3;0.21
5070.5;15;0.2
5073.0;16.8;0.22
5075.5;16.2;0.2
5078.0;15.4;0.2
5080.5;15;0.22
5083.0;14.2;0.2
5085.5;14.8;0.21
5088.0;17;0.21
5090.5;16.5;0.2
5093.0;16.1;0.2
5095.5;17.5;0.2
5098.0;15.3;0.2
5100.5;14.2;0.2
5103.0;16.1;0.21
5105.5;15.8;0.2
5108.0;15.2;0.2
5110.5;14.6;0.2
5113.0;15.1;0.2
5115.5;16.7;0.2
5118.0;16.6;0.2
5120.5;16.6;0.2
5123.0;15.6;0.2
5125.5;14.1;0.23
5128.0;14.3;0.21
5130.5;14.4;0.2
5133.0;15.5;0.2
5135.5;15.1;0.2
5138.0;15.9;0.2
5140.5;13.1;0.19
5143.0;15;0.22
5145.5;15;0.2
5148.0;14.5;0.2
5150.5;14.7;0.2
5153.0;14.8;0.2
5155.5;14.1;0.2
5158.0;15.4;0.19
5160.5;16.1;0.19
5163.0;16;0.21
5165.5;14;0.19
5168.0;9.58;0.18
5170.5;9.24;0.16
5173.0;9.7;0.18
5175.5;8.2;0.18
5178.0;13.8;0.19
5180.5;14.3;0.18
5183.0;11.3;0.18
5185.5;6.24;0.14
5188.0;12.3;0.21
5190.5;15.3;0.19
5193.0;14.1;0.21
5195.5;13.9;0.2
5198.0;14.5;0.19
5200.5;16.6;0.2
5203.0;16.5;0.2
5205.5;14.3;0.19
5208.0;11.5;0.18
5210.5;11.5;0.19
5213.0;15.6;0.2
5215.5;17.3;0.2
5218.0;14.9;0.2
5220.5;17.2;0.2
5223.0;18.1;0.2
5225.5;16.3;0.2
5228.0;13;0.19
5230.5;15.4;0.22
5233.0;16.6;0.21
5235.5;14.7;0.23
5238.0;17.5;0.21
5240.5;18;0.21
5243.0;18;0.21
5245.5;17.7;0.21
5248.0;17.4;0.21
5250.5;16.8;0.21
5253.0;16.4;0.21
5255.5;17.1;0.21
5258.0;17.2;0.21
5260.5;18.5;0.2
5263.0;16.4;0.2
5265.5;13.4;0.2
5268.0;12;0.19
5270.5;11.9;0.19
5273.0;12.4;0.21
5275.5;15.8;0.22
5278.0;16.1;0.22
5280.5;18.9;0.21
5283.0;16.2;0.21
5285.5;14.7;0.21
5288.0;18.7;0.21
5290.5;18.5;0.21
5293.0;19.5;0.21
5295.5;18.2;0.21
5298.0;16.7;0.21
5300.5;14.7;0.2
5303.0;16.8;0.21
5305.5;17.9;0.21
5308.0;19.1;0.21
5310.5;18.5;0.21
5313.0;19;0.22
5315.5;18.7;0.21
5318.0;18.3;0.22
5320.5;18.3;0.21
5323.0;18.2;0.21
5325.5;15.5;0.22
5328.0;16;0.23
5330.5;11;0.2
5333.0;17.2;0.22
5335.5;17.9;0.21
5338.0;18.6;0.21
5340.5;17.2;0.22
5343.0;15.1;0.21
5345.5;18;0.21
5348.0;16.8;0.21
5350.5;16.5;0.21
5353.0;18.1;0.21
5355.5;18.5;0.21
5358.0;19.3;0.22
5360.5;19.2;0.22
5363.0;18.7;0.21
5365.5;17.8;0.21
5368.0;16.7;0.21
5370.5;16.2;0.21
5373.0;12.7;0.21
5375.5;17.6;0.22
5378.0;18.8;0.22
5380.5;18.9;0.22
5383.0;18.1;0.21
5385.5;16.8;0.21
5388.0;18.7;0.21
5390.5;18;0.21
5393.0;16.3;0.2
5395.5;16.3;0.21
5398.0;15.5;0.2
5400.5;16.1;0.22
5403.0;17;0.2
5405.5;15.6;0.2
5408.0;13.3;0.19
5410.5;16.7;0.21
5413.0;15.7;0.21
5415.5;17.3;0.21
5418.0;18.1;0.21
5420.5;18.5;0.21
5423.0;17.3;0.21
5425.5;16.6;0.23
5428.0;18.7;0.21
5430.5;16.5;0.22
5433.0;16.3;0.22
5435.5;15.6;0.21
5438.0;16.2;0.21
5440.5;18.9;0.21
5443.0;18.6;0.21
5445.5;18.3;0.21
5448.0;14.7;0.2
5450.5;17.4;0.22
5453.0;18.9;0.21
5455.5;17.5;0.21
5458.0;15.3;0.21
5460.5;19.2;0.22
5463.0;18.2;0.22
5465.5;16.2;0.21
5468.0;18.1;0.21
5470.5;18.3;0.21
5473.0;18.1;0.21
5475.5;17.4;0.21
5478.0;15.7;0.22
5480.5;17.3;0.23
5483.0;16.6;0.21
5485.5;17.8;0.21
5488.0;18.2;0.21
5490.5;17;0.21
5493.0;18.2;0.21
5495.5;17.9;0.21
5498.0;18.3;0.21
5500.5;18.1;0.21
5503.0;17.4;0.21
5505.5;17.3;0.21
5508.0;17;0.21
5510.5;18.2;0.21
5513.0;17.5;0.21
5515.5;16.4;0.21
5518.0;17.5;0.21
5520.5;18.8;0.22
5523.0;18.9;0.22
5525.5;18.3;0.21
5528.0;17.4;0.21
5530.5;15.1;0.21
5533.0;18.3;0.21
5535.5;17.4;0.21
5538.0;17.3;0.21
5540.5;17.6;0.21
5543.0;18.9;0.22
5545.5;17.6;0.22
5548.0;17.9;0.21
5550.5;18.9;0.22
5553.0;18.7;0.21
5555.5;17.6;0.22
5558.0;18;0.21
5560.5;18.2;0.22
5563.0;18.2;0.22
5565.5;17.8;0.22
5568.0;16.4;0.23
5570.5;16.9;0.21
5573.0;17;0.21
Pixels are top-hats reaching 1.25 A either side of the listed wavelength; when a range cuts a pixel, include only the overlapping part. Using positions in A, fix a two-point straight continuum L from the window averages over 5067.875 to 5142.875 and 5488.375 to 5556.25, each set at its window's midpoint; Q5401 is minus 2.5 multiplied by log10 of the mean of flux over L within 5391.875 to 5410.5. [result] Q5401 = 0.09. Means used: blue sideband 15.5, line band 15.8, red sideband 17.8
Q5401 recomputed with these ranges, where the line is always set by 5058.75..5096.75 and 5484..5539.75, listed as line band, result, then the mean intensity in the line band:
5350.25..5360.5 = -0.08 mag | 18.4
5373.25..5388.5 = -0.04 mag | 17.8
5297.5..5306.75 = 0.03 mag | 16.5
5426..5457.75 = 0.01 mag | 17.2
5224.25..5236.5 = 0.10 mag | 15.2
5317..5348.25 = 0.02 mag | 16.8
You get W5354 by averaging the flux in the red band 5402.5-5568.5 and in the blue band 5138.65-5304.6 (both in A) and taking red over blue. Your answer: 1.16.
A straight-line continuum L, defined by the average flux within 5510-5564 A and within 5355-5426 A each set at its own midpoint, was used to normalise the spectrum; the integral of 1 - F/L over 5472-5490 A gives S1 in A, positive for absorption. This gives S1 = 0.3 A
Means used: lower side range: 17.1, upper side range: 17.8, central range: 17.3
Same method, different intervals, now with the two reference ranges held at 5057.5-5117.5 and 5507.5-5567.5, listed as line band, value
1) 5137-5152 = 1.3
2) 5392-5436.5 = 1.9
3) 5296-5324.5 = -1.7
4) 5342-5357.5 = -0.3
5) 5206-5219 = 1.8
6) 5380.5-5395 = -0.4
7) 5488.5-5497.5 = -0.1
